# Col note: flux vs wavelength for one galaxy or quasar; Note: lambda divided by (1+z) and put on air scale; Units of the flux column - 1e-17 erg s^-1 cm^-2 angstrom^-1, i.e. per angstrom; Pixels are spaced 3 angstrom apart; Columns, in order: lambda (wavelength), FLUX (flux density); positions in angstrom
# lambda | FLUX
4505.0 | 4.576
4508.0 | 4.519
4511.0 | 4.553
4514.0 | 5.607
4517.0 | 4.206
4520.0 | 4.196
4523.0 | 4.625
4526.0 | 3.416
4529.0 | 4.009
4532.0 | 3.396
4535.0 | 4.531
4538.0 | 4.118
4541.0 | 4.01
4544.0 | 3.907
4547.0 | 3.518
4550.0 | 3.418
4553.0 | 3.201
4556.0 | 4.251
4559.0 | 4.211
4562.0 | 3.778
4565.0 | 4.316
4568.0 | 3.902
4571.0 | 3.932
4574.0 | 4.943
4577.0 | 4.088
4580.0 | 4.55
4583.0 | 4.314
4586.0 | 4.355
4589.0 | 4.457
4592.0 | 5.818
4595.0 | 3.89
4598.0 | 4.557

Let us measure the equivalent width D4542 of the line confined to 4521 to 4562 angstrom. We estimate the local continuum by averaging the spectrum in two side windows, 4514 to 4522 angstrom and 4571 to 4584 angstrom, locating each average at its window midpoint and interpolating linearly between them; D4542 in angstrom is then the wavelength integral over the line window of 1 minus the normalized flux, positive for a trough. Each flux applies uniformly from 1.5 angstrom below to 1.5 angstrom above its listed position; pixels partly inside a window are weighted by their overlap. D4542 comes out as 5.2 angstrom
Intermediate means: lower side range 4.49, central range 3.89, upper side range 4.42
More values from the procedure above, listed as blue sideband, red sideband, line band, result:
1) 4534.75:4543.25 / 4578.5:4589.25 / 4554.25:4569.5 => 0.7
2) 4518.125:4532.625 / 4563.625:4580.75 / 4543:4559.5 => 1.7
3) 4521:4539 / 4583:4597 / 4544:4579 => 2.9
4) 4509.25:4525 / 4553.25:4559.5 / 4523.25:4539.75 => 1.6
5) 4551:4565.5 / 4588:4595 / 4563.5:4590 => 0.9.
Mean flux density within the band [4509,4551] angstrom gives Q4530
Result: 4.12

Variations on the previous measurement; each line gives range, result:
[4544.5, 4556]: 3.54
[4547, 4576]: 3.97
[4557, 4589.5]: 4.25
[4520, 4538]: 4.02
